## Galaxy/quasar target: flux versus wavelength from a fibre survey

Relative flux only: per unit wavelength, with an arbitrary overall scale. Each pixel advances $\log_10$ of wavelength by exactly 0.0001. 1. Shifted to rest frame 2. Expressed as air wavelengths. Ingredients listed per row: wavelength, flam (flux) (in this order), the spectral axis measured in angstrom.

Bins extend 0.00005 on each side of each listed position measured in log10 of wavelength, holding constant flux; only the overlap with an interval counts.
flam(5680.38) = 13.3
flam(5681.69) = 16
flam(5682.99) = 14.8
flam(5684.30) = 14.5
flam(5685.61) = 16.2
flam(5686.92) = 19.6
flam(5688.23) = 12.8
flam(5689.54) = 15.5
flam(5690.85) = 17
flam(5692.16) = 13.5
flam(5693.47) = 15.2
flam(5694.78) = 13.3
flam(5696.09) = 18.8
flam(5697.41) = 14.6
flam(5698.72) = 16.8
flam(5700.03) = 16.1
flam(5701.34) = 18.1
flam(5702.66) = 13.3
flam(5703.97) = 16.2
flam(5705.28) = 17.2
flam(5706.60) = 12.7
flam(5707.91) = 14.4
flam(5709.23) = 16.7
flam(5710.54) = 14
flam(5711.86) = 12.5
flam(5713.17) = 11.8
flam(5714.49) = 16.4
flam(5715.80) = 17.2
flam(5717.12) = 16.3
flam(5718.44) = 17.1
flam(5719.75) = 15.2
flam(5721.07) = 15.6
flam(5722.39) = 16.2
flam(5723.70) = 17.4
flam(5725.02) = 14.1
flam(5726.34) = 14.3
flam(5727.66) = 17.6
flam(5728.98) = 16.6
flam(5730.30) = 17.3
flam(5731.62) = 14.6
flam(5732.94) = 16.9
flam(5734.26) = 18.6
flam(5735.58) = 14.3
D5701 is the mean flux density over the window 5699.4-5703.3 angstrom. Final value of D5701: 15.8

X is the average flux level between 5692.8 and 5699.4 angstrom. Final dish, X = 15.7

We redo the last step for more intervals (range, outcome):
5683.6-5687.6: 16.7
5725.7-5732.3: 16.1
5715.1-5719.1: 16.9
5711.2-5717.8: 14.8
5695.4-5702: 16.9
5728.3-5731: 16.9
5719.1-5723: 15.6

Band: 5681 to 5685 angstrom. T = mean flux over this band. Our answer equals 15.1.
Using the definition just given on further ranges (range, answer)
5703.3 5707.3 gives 15.4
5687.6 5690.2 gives 14.2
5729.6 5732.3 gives 16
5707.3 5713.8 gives 13.9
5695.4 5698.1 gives 16.6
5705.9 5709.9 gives 14.6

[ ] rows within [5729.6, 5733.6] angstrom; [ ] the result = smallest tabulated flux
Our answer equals 14.6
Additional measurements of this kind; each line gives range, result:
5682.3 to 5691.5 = 12.8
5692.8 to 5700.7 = 13.3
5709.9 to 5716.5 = 11.8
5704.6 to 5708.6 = 12.7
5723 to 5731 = 14.1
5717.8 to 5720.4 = 15.2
